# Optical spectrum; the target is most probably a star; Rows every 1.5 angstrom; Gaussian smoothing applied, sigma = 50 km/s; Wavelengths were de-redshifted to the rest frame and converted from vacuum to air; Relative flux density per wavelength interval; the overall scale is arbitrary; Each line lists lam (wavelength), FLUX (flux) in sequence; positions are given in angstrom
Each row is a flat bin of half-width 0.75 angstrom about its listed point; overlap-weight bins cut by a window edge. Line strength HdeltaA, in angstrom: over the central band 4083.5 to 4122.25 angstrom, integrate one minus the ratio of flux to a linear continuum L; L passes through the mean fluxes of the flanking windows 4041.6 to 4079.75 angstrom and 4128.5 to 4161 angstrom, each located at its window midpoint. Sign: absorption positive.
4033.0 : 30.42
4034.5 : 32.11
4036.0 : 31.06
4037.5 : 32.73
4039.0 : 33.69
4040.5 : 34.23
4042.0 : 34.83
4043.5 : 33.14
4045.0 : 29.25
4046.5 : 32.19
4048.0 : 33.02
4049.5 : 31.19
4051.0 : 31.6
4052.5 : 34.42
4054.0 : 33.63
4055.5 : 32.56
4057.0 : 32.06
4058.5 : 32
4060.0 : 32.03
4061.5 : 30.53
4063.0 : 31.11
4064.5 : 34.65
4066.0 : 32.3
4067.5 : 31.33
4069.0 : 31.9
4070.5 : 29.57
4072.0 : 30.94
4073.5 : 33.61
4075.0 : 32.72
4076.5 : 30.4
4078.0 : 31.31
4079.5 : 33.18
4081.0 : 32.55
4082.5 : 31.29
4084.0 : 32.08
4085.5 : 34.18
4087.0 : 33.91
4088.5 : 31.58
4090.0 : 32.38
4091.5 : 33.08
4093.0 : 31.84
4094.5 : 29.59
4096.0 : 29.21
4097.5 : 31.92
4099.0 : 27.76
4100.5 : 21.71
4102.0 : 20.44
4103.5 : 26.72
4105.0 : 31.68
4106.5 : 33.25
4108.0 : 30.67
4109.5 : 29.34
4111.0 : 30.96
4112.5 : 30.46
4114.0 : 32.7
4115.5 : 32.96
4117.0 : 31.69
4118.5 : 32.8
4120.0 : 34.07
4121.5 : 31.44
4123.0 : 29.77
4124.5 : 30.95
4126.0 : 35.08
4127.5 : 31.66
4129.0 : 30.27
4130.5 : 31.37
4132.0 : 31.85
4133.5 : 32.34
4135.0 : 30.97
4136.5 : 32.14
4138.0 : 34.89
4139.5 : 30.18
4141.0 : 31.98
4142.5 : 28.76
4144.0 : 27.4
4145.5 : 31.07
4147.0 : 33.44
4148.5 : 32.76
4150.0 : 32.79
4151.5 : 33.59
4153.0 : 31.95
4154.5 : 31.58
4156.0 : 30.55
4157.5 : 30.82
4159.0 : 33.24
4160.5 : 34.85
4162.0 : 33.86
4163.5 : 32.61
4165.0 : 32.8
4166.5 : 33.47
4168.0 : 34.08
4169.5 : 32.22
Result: 1.5 angstrom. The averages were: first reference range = 32.1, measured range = 30.7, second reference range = 31.8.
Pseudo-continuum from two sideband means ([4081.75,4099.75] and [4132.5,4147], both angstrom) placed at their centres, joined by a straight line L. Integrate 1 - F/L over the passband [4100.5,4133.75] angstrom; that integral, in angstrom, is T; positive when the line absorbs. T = 0.6 angstrom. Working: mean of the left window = 31.6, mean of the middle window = 30.8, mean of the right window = 31.2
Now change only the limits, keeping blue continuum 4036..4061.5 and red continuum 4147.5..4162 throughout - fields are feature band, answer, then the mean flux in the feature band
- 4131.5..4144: 0.45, 31.4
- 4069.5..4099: 0.72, 31.8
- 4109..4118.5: 0.30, 31.5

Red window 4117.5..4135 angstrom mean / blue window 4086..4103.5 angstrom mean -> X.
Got 1.1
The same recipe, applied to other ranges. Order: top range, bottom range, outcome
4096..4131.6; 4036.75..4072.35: 0.94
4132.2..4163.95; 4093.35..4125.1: 1.07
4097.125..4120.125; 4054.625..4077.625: 0.94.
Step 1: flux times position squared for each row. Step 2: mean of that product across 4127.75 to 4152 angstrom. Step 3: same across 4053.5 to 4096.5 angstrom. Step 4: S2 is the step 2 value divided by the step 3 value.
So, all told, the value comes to 1.02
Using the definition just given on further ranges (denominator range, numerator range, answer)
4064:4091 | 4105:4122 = 1.01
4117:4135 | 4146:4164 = 1.04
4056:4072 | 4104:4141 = 1.03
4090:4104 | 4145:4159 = 1.17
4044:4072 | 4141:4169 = 1.06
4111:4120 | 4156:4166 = 1.04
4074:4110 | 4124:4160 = 1.07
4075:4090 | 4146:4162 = 1.04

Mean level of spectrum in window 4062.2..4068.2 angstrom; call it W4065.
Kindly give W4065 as 32.3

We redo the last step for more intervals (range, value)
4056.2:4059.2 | 32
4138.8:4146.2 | 29.9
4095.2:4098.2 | 30.5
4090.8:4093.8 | 32.4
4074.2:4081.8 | 32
